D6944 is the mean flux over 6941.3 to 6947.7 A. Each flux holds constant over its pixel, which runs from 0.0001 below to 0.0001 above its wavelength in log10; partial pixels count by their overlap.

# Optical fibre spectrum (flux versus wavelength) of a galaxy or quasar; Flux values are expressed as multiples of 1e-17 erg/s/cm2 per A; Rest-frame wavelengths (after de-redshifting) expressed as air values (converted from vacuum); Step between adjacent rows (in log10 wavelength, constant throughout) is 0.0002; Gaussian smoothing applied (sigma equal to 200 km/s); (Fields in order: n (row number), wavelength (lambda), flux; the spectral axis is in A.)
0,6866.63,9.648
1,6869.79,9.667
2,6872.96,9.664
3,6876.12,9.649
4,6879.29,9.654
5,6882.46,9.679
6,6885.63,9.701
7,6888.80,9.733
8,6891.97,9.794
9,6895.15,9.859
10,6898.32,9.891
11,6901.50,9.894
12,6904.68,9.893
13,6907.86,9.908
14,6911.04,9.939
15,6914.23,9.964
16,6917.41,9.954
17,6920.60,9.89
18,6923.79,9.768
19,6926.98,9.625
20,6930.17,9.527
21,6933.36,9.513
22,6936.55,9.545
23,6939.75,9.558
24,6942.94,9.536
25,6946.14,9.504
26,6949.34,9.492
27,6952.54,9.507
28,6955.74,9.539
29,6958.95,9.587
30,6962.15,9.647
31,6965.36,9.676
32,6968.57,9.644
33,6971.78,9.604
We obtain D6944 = 9.53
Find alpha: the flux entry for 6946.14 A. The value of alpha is 9.504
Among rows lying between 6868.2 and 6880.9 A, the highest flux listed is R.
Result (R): 9.667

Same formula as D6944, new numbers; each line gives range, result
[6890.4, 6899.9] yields 9.85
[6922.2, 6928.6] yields 9.7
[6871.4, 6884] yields 9.66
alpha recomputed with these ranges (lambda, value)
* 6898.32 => 9.891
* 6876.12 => 9.649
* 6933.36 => 9.513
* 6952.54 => 9.507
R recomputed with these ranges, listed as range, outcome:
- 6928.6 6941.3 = 9.558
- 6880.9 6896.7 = 9.859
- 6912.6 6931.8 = 9.964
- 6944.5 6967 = 9.676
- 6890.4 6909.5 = 9.908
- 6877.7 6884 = 9.679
